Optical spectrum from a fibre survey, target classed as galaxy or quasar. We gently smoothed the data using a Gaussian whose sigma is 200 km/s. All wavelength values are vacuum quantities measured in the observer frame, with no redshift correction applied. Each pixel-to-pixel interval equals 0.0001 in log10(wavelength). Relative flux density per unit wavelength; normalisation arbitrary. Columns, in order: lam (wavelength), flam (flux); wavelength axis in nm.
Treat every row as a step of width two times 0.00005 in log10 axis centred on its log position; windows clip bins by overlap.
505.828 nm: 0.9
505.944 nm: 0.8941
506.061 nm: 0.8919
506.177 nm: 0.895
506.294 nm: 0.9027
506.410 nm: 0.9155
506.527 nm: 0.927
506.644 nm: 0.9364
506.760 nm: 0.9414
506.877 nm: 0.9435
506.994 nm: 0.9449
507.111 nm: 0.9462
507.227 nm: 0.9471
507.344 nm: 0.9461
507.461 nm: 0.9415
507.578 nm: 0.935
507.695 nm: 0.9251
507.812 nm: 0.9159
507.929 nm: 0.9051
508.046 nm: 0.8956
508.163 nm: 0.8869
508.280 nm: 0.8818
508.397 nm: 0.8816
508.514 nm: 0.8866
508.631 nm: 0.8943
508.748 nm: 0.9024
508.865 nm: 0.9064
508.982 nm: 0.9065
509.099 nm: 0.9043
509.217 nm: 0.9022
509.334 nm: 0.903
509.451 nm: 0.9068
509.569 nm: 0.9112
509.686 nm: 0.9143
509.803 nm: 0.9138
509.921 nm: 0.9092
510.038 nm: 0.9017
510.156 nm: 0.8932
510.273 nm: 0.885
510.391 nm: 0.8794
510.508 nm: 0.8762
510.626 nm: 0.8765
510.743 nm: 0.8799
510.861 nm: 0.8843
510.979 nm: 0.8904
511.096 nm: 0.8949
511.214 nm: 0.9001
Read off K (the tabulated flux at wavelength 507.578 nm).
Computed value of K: 0.935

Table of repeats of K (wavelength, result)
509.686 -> 0.9143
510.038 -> 0.9017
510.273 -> 0.885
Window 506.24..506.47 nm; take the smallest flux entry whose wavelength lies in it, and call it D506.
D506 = 0.9027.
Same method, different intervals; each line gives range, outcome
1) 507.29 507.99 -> 0.9051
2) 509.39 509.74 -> 0.9068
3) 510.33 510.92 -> 0.8762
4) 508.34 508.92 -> 0.8816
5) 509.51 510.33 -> 0.885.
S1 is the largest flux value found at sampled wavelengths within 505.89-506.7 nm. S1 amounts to 0.9364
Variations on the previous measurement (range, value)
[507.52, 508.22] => 0.935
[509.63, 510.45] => 0.9143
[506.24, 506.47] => 0.9155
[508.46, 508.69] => 0.8943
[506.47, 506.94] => 0.9435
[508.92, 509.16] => 0.9065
